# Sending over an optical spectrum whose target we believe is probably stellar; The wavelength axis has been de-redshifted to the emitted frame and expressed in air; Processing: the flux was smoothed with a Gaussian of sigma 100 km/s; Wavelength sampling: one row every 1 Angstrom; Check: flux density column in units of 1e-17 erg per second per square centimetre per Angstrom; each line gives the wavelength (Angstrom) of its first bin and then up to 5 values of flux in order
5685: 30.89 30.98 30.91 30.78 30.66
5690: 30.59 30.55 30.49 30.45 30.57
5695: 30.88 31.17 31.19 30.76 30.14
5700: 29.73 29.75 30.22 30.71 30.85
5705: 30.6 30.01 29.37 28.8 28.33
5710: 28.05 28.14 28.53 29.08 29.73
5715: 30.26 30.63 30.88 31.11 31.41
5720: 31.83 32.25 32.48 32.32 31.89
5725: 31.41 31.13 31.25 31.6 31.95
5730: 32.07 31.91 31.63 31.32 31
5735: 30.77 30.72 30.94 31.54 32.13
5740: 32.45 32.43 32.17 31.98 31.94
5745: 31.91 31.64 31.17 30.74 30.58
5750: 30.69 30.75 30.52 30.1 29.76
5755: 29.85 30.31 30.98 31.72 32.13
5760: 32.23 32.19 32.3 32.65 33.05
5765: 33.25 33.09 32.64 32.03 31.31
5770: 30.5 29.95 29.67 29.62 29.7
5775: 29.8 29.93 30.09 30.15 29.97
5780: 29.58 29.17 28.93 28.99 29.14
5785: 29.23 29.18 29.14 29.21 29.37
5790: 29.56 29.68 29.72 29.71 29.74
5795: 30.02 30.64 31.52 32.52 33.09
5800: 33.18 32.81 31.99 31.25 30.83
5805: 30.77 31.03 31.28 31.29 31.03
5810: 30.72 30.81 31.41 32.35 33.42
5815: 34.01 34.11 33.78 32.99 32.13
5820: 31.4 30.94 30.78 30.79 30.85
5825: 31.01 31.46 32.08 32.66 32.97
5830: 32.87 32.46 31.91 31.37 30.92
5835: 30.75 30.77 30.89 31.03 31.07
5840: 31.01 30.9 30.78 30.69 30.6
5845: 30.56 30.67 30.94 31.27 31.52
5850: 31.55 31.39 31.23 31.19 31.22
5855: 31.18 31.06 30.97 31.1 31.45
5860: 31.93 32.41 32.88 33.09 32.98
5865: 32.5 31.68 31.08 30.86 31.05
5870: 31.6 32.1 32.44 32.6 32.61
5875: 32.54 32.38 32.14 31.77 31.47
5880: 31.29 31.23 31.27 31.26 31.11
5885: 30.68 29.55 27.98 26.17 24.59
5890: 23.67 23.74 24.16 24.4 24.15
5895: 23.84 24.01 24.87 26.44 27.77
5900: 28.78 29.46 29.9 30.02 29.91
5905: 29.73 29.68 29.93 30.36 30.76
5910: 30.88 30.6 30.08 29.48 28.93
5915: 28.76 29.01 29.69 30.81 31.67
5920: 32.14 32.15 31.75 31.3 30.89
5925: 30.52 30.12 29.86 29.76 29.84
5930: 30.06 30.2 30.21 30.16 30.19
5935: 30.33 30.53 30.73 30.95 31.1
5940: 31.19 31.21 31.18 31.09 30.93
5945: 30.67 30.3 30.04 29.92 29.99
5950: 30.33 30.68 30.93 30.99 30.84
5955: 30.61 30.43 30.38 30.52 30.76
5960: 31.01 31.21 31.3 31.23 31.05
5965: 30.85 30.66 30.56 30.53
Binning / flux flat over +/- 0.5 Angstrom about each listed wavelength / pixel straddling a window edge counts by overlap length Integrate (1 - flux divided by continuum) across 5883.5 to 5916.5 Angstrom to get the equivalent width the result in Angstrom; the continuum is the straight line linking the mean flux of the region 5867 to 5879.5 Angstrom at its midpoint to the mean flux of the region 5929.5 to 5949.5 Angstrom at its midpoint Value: 3.6 Angstrom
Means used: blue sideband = 31.9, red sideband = 30.5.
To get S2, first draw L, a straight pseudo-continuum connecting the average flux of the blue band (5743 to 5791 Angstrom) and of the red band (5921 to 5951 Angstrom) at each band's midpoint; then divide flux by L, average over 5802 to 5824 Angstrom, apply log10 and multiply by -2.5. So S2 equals -0.04 mag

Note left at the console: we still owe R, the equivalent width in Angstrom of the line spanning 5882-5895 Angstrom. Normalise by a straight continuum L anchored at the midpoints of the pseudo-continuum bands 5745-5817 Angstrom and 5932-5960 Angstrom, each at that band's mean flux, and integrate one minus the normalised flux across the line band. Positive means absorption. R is 1.6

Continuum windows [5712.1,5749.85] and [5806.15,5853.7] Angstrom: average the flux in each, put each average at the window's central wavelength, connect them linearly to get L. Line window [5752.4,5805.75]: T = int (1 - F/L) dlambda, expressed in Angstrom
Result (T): 1.25 Angstrom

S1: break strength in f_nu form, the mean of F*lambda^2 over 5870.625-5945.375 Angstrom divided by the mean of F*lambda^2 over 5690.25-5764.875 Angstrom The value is 1.0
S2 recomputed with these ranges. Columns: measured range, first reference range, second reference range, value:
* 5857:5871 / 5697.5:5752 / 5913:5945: -0.04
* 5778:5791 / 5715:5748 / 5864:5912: 0.05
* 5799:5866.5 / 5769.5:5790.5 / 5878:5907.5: -0.10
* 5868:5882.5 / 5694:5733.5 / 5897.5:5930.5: -0.06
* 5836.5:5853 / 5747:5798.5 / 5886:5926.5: -0.05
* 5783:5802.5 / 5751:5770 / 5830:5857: 0.03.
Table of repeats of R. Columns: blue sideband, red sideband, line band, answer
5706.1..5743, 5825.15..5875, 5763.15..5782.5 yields 0.3 Angstrom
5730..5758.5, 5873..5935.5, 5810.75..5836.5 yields -1.4 Angstrom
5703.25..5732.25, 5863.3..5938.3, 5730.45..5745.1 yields -0.5 Angstrom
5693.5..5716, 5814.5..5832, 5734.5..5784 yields -0.1 Angstrom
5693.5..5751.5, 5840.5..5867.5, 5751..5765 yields -0.2 Angstrom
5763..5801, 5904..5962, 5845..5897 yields 0.5 Angstrom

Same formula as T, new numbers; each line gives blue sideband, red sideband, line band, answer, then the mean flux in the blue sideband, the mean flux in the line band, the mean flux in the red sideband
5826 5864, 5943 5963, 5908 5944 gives 0.4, 31.5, 30.5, 30.6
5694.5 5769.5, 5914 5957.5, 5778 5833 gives -0.4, 31.1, 31.1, 30.5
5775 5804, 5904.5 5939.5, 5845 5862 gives -0.6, 30.3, 31.3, 30.4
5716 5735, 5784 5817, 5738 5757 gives 0.2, 31.6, 31.2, 31.1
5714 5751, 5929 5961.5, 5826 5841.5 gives -0.3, 31.5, 31.6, 30.6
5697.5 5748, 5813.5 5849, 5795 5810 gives -0.1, 30.9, 31.6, 31.6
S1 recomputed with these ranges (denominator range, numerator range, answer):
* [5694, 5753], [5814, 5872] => 1.07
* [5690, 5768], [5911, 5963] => 1.06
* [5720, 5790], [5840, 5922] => 1.01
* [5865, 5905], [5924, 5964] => 1.07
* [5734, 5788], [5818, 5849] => 1.04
